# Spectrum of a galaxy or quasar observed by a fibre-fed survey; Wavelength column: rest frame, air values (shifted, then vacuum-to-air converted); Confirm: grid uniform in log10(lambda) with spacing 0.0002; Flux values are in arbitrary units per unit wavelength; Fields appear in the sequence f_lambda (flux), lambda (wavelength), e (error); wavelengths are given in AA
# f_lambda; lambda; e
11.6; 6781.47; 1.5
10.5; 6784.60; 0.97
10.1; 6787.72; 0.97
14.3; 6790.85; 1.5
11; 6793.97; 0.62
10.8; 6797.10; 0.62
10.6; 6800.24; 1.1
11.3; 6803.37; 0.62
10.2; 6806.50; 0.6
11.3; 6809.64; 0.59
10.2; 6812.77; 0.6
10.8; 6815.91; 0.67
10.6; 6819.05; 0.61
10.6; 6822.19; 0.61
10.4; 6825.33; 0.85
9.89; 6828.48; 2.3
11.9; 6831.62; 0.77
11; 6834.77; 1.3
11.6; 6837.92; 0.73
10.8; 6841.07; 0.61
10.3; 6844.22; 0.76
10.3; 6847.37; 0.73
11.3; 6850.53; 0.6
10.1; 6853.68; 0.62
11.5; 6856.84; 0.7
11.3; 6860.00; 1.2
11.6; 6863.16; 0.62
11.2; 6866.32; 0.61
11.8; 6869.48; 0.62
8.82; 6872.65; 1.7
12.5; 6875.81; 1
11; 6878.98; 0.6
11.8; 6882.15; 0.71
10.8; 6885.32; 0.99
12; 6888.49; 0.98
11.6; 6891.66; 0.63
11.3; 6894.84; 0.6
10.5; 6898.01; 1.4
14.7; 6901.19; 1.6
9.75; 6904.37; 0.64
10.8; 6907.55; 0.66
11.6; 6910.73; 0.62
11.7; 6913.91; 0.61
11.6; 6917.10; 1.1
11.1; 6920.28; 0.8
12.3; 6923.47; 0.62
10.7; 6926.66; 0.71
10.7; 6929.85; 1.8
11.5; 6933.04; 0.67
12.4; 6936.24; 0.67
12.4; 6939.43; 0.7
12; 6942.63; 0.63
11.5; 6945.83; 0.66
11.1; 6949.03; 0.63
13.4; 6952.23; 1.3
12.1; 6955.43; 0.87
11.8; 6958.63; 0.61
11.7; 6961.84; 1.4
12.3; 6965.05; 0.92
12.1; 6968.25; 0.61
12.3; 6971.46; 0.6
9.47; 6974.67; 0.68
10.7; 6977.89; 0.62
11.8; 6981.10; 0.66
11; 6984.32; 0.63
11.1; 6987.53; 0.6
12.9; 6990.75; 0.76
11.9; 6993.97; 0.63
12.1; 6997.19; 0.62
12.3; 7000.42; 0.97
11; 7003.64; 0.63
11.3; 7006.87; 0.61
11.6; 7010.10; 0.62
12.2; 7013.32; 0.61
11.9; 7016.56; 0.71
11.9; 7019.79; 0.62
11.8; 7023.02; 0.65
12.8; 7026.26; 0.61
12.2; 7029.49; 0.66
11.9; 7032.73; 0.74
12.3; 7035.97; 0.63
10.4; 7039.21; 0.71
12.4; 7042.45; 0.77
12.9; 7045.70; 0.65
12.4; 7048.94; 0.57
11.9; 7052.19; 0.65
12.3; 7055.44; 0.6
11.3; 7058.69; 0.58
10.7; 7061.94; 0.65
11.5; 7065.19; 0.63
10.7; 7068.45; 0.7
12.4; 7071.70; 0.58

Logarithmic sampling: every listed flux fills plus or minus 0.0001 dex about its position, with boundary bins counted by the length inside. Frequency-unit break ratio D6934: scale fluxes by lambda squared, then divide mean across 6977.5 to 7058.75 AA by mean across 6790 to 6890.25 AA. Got 1.13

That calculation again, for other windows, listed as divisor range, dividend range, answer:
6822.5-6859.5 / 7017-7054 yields 1.18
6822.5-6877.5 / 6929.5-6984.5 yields 1.10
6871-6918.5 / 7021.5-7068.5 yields 1.09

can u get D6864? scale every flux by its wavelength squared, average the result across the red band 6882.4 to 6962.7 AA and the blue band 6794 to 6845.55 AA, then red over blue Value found 1.11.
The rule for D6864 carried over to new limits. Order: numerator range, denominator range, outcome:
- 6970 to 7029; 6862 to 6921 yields 1.06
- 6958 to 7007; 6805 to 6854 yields 1.13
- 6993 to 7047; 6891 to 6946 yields 1.06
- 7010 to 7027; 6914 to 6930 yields 1.09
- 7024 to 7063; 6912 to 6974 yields 1.04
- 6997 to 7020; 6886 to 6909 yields 1.06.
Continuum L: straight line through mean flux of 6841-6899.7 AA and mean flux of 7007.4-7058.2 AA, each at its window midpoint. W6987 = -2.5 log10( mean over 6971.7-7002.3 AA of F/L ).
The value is 0.02 mag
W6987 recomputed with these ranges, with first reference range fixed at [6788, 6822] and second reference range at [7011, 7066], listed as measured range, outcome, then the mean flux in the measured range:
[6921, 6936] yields 0.013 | 11.4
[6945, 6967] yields -0.036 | 12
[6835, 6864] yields 0.025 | 11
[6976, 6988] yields 0.057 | 11.1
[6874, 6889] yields -0.020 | 11.6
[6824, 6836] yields 0.035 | 10.8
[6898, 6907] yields -0.031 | 11.7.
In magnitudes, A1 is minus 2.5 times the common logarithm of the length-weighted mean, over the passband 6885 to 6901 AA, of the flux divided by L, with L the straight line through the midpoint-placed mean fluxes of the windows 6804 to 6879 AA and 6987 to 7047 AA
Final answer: -0.04 mag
